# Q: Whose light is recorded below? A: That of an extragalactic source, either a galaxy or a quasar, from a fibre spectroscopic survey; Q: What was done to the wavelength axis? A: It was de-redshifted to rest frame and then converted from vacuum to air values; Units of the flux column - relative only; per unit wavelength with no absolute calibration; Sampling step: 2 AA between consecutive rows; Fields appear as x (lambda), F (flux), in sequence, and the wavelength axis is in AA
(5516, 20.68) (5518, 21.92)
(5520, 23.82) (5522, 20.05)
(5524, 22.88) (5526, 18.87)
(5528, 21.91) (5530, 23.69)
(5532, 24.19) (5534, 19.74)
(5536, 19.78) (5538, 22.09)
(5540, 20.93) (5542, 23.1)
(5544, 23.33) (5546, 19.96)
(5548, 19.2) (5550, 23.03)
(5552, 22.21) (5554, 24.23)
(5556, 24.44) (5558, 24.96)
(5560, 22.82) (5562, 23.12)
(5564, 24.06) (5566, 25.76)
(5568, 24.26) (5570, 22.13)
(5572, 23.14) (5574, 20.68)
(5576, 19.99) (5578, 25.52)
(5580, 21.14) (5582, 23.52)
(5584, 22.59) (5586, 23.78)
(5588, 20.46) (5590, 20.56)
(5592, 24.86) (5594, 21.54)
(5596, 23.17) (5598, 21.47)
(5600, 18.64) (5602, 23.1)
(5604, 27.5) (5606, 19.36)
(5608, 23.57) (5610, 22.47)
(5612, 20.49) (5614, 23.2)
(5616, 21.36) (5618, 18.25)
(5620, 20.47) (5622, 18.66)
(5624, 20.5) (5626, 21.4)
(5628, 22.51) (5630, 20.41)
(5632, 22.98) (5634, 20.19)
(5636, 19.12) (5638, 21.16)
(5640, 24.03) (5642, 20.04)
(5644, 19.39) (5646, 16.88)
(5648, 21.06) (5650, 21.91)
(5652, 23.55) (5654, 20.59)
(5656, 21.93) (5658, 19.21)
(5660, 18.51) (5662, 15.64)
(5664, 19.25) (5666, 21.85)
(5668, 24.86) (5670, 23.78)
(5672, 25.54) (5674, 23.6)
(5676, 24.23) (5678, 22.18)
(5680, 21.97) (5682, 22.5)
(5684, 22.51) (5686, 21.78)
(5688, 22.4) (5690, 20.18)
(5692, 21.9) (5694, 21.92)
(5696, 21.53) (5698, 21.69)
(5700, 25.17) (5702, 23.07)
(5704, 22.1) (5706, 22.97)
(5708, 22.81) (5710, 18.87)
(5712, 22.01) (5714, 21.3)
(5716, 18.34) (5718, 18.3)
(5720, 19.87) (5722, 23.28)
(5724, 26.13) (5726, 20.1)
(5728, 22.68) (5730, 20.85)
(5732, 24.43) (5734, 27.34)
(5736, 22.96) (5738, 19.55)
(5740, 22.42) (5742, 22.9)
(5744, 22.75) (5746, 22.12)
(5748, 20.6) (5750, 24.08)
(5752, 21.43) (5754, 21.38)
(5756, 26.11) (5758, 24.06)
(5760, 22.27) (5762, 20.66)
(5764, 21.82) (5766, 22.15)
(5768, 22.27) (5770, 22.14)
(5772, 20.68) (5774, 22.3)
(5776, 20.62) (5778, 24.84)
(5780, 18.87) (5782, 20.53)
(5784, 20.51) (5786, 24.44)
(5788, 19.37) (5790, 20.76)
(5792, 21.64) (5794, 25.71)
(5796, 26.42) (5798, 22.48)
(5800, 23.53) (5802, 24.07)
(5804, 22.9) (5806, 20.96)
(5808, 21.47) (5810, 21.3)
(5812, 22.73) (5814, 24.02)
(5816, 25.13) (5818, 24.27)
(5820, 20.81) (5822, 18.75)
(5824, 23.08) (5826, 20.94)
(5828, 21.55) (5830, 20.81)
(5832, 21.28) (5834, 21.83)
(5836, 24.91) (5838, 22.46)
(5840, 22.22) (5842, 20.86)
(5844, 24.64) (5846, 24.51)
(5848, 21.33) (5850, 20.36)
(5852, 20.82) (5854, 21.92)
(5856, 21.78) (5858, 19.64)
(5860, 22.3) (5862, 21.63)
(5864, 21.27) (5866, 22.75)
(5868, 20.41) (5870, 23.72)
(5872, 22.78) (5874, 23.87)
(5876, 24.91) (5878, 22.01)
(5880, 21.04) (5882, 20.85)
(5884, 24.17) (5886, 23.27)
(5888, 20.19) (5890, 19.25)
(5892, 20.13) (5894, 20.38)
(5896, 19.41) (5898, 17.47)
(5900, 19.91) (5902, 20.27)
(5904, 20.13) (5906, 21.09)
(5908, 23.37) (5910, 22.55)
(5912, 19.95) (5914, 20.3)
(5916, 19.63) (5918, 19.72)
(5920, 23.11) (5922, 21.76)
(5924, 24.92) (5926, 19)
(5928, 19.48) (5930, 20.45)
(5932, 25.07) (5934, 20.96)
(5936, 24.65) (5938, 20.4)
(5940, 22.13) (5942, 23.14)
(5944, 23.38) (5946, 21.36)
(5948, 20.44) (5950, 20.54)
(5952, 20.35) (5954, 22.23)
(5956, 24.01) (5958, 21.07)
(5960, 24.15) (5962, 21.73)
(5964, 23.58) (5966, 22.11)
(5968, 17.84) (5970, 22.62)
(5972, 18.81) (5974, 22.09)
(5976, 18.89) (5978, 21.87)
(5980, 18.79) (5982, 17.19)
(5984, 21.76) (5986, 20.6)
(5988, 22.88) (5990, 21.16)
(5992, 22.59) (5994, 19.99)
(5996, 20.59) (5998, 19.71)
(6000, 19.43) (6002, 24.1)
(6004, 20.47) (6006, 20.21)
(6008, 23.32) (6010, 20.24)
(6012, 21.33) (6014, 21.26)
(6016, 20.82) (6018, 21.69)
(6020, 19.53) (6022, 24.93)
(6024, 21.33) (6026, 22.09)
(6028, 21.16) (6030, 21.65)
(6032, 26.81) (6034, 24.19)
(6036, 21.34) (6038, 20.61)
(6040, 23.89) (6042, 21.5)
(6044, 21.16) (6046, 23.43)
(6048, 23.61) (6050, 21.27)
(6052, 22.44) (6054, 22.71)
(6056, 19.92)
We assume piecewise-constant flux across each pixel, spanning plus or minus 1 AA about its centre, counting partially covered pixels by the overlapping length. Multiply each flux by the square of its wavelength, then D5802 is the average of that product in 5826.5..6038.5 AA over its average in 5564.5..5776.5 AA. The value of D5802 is 1.08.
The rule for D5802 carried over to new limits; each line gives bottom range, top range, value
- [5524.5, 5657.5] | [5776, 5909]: 1.09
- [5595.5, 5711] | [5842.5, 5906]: 1.08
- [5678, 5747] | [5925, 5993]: 1.05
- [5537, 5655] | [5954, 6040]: 1.12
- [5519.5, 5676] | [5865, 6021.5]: 1.10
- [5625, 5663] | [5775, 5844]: 1.15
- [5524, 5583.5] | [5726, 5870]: 1.08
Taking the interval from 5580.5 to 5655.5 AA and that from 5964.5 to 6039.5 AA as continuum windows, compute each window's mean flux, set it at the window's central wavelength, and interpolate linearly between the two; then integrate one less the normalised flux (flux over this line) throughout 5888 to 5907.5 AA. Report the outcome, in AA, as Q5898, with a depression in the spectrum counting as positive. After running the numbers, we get 1.3 AA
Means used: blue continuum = 21.5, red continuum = 21.3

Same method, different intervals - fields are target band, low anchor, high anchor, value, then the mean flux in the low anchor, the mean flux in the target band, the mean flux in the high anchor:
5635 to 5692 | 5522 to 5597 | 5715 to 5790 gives 2.0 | 22.4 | 21.4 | 22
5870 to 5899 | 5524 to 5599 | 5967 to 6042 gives 0.2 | 22.4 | 21.5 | 21.3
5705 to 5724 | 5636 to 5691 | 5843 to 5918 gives 0.3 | 21.5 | 21.1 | 21.4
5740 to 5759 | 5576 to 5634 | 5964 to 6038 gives -1.0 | 21.8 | 22.8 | 21.3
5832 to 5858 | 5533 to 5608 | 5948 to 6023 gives -0.7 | 22.5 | 22.2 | 21.2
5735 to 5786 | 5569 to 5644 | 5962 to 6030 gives -1.4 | 21.7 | 22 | 21.1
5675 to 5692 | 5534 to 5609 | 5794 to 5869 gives 0.2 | 22.5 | 22.2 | 22.3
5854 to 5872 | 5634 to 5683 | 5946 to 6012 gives -0.5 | 21.3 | 21.8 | 21.1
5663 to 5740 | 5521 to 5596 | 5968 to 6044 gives -0.7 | 22.4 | 22.3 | 21.3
